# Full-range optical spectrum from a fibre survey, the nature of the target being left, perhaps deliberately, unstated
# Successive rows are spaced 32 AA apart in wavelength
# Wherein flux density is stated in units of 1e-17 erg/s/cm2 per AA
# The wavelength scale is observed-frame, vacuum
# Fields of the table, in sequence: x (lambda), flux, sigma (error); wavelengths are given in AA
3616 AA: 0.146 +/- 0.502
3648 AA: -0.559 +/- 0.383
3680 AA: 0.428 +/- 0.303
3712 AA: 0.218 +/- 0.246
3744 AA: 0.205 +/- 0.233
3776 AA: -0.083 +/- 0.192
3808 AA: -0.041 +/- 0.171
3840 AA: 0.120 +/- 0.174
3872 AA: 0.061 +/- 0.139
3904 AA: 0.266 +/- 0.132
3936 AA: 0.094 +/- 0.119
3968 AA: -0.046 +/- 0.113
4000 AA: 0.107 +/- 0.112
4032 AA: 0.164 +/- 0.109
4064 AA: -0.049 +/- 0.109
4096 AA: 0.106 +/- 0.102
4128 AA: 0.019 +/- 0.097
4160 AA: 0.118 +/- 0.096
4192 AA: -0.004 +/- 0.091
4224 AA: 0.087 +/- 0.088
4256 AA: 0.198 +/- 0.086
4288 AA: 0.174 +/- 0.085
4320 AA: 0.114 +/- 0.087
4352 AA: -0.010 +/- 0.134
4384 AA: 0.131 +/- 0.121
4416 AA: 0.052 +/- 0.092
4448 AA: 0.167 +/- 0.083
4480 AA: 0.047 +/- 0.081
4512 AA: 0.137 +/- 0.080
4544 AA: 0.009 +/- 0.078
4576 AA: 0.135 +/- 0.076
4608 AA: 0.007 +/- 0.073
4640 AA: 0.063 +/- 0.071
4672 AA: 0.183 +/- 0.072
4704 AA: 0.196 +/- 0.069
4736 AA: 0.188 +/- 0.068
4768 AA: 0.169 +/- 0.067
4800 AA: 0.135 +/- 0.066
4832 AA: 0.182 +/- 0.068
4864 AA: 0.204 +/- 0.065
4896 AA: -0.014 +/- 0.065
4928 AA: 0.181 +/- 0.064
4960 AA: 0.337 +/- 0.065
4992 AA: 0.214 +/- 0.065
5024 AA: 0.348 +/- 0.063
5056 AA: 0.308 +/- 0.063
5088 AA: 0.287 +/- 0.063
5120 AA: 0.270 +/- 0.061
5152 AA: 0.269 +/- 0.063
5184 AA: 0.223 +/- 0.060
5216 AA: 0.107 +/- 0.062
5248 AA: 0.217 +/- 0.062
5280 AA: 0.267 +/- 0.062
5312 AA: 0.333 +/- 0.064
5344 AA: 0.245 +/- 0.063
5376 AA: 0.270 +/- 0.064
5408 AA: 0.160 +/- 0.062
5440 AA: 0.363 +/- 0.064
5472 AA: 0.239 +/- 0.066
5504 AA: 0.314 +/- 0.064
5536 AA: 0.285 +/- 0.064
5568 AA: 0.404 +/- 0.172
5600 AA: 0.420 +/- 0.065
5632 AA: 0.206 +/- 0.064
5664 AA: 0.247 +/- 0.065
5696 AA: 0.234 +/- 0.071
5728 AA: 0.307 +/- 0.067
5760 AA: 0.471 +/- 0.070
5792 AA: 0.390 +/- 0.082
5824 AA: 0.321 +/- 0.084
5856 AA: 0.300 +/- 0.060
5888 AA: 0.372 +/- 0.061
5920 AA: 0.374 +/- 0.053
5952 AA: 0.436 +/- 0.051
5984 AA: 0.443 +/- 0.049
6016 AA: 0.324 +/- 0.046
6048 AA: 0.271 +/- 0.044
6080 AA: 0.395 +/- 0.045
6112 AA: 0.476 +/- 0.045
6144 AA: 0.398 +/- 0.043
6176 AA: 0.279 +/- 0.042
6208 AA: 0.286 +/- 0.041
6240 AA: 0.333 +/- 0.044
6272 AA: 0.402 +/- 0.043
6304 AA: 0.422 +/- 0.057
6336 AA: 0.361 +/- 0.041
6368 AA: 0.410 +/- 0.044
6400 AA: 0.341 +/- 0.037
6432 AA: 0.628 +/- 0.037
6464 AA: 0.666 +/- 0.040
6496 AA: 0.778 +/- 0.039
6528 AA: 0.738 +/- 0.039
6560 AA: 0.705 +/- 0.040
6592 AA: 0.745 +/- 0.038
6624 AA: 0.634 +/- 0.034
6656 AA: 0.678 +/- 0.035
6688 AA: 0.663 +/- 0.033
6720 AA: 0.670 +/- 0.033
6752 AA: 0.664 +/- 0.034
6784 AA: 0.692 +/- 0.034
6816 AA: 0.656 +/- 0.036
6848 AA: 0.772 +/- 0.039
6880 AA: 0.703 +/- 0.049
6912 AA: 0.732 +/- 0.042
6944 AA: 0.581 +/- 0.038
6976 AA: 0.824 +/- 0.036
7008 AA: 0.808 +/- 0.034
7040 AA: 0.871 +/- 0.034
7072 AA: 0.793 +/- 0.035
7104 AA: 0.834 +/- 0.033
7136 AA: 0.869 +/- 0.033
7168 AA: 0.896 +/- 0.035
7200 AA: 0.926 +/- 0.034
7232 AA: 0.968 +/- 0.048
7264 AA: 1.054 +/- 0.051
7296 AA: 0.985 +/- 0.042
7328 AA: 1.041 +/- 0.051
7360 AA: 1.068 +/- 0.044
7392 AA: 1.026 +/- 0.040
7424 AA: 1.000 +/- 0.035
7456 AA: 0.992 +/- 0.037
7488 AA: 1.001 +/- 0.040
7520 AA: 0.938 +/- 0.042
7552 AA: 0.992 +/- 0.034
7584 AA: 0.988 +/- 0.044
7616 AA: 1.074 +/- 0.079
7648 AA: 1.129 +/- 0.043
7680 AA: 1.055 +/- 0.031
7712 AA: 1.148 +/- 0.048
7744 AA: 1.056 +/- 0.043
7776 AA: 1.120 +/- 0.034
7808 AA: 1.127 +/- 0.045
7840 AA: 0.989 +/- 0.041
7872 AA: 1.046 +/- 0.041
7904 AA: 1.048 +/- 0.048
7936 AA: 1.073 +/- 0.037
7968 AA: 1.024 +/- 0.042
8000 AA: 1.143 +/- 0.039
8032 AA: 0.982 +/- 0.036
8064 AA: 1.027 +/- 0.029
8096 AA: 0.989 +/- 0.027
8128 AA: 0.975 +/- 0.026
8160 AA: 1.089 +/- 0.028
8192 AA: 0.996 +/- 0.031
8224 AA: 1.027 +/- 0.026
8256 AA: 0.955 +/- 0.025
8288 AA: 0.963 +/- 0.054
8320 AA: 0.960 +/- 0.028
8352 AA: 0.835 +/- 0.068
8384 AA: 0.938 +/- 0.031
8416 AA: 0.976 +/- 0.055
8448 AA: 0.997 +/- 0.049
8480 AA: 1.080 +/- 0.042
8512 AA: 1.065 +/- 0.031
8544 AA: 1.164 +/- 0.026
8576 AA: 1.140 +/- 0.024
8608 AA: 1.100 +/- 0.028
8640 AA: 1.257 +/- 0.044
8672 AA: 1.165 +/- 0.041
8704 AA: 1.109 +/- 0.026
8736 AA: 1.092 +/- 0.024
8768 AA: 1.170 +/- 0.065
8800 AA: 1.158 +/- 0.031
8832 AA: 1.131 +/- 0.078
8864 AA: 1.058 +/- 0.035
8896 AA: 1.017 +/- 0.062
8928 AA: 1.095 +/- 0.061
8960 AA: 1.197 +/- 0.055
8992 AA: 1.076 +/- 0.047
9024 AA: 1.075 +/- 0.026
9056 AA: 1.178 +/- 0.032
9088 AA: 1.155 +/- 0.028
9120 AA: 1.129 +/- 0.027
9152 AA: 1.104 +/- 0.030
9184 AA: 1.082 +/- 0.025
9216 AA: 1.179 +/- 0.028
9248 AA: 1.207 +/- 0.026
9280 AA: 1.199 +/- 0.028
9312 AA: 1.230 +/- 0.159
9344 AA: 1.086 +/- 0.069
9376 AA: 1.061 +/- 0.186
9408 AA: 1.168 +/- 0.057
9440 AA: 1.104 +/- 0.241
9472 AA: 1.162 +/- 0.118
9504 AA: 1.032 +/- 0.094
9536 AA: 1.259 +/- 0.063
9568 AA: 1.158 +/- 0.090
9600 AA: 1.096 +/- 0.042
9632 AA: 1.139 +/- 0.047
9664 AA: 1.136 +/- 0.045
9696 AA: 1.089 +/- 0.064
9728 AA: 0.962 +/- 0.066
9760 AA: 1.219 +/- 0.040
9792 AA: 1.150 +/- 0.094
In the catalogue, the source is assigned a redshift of 0.61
